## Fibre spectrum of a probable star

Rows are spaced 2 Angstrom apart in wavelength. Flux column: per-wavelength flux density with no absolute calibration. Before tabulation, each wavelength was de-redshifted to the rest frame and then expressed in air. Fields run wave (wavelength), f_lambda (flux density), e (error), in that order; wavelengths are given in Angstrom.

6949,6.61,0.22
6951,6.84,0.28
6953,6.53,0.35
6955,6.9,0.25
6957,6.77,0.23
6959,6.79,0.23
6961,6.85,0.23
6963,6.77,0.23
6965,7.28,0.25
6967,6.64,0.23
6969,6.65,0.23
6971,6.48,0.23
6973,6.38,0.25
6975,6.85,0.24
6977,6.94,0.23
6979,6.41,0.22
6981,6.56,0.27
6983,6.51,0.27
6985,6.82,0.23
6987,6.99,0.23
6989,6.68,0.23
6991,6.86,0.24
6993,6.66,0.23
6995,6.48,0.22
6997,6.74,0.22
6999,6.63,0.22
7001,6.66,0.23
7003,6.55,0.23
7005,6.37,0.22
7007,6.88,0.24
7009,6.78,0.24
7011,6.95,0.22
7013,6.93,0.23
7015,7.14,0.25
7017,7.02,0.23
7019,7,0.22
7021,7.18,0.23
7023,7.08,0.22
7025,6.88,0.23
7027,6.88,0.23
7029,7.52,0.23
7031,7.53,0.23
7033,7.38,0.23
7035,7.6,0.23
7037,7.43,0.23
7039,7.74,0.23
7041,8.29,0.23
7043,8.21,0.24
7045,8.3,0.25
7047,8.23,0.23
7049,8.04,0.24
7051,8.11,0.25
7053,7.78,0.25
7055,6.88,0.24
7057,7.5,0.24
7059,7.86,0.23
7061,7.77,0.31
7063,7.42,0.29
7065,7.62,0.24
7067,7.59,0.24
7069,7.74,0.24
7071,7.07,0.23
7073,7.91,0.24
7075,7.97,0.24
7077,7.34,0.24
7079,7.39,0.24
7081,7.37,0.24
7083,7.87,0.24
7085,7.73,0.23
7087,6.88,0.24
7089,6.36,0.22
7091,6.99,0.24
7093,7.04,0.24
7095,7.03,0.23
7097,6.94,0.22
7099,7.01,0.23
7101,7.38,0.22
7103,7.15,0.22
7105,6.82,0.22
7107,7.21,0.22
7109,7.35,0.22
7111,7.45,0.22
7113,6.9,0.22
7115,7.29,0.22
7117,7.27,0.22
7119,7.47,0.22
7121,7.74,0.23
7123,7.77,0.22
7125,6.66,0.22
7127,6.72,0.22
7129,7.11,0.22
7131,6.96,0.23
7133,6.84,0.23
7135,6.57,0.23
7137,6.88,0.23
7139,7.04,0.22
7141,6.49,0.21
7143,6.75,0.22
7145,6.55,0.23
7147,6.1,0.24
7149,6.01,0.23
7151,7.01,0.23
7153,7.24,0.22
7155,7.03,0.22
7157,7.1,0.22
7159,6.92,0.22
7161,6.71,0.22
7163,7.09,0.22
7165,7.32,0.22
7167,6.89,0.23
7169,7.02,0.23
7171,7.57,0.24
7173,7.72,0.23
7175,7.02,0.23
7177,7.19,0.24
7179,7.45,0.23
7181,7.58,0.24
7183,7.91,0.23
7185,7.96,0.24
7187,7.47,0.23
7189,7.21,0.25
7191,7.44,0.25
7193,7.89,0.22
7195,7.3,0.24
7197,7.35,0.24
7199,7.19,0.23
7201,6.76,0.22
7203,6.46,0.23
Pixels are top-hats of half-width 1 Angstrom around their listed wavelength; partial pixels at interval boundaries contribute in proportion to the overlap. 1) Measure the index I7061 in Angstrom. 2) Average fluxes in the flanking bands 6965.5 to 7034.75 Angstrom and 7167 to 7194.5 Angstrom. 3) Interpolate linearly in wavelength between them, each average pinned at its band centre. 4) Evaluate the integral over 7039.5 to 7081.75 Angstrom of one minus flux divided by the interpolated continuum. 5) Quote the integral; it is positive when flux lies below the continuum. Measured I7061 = -4.13 Angstrom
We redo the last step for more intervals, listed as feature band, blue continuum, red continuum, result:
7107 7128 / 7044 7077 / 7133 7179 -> -0.03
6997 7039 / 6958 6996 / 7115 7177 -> -1.52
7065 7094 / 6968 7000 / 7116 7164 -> -2.40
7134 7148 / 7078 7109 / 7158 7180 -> 1.05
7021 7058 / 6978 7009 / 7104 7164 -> -4.71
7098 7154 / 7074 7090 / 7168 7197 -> 3.19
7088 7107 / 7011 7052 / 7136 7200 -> 0.90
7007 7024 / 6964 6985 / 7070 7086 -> 0.08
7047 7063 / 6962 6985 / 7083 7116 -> -1.73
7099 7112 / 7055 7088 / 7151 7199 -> 0.45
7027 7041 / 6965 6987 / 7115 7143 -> -1.50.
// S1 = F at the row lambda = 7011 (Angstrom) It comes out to 6.95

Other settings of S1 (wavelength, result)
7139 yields 7.04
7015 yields 7.14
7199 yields 7.19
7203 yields 6.46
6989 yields 6.68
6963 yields 6.77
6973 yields 6.38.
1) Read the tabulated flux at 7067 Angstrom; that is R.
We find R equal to 7.59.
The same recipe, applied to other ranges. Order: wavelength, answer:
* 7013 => 6.93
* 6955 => 6.9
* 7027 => 6.88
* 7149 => 6.01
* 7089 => 6.36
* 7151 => 7.01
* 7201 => 6.76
